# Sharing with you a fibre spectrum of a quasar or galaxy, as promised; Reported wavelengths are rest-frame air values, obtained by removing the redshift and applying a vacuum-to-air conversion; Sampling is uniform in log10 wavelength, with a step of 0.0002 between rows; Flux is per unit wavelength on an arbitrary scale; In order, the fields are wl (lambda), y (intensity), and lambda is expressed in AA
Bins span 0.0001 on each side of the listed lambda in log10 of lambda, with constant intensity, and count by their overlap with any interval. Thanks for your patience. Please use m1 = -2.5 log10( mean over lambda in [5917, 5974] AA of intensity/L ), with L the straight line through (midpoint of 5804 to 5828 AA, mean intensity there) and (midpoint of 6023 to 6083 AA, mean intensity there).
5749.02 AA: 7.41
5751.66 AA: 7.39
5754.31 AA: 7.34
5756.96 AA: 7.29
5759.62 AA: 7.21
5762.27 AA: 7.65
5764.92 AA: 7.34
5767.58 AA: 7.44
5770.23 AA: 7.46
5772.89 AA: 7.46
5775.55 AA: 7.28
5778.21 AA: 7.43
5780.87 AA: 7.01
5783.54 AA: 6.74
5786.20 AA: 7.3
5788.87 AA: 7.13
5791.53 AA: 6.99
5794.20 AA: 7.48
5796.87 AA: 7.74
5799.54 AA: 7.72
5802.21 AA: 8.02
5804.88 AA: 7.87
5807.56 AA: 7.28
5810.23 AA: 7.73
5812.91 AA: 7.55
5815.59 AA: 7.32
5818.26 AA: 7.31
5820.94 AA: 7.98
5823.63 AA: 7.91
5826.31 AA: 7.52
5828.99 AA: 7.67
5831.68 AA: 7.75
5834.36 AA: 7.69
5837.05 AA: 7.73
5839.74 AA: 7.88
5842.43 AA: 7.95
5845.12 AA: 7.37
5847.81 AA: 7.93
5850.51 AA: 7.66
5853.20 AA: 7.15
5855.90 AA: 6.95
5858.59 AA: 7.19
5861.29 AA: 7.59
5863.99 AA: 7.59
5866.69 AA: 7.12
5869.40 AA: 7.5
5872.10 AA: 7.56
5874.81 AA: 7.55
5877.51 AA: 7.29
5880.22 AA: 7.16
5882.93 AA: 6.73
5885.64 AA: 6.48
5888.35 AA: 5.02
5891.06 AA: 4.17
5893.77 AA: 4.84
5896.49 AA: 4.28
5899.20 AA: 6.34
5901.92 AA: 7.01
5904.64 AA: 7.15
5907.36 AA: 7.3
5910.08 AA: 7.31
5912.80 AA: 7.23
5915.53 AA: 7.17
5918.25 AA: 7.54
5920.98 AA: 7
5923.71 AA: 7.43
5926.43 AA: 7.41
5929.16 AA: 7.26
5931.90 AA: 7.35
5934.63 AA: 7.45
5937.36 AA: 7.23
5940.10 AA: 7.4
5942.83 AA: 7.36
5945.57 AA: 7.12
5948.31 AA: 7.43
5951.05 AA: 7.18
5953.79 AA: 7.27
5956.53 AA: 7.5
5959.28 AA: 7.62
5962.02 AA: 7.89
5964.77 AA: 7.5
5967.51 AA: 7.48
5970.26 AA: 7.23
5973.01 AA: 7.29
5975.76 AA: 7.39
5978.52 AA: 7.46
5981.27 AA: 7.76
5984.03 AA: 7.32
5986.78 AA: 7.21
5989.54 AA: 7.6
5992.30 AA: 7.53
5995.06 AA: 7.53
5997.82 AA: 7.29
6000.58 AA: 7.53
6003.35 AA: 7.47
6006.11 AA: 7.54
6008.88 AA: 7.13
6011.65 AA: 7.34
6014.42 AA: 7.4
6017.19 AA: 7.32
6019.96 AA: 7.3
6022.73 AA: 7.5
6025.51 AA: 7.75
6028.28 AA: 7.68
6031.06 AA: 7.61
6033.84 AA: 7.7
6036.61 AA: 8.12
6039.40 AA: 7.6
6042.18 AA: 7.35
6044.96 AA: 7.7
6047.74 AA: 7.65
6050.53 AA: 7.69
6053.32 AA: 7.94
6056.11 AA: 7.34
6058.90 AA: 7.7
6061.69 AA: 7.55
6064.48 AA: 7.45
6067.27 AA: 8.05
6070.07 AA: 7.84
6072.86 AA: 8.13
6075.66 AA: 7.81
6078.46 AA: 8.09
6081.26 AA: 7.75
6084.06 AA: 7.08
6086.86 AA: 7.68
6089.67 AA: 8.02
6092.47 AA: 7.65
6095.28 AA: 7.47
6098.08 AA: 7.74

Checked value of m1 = 0.04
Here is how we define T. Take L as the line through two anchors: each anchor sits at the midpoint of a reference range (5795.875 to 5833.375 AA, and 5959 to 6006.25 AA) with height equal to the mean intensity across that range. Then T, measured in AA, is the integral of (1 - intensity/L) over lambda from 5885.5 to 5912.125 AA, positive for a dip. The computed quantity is 5.5 AA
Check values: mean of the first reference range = 7.67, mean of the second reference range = 7.48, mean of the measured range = 6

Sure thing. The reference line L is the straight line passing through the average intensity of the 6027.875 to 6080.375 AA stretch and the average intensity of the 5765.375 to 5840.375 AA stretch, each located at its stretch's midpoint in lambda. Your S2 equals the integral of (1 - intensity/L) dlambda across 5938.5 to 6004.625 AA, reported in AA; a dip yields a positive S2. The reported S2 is 2.00 AA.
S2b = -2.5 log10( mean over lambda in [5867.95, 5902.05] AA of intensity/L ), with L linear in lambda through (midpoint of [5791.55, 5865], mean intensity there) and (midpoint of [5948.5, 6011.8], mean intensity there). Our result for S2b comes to 0.20 mag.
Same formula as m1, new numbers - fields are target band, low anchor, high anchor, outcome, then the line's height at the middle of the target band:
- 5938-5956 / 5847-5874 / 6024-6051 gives 0.04 mag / 7.55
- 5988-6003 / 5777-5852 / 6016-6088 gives 0.02 mag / 7.64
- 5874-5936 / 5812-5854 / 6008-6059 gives 0.14 mag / 7.63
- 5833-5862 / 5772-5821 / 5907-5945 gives -0.03 mag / 7.38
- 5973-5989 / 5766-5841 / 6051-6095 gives 0.03 mag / 7.66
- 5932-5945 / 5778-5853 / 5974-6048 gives 0.03 mag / 7.53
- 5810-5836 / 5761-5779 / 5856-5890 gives -0.06 mag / 7.23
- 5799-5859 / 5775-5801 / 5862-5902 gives -0.11 mag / 6.92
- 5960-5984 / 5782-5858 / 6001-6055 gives 0.01 mag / 7.56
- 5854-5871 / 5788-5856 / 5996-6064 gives 0.04 mag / 7.59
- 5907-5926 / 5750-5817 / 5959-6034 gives 0.02 mag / 7.45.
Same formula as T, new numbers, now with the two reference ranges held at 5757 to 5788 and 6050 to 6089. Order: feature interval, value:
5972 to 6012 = 1.0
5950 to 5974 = 0.4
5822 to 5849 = -1.3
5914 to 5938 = 0.6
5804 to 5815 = -0.3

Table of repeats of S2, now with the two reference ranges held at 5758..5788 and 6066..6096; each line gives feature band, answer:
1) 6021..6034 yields 0.1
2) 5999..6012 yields 0.4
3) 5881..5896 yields 4.1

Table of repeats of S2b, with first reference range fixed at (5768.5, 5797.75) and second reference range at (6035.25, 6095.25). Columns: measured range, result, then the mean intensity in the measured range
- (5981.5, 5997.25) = 0.02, 7.45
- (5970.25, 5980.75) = 0.03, 7.39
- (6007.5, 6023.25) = 0.05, 7.32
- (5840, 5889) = 0.02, 7.26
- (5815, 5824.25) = -0.04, 7.63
